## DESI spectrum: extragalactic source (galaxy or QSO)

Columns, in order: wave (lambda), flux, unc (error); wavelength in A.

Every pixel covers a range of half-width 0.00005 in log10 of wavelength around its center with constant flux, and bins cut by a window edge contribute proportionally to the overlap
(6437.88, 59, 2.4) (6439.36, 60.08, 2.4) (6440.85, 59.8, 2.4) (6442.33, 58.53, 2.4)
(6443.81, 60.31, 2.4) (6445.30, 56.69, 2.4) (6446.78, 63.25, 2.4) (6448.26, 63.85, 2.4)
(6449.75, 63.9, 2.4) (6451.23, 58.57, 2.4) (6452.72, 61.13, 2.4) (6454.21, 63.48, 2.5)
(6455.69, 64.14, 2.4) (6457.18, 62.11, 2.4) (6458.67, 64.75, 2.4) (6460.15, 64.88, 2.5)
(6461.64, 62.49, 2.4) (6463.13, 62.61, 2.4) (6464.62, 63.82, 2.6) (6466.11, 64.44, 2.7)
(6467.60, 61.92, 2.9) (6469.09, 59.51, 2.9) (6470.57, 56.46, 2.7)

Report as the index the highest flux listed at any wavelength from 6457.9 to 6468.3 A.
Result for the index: 64.88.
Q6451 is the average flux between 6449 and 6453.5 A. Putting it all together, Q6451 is 61.1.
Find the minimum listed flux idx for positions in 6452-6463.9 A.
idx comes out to 61.13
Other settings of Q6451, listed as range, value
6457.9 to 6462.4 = 64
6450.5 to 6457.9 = 61.8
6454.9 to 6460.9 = 64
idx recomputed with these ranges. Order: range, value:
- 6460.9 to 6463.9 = 62.49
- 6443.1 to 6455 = 56.69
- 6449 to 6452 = 58.57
